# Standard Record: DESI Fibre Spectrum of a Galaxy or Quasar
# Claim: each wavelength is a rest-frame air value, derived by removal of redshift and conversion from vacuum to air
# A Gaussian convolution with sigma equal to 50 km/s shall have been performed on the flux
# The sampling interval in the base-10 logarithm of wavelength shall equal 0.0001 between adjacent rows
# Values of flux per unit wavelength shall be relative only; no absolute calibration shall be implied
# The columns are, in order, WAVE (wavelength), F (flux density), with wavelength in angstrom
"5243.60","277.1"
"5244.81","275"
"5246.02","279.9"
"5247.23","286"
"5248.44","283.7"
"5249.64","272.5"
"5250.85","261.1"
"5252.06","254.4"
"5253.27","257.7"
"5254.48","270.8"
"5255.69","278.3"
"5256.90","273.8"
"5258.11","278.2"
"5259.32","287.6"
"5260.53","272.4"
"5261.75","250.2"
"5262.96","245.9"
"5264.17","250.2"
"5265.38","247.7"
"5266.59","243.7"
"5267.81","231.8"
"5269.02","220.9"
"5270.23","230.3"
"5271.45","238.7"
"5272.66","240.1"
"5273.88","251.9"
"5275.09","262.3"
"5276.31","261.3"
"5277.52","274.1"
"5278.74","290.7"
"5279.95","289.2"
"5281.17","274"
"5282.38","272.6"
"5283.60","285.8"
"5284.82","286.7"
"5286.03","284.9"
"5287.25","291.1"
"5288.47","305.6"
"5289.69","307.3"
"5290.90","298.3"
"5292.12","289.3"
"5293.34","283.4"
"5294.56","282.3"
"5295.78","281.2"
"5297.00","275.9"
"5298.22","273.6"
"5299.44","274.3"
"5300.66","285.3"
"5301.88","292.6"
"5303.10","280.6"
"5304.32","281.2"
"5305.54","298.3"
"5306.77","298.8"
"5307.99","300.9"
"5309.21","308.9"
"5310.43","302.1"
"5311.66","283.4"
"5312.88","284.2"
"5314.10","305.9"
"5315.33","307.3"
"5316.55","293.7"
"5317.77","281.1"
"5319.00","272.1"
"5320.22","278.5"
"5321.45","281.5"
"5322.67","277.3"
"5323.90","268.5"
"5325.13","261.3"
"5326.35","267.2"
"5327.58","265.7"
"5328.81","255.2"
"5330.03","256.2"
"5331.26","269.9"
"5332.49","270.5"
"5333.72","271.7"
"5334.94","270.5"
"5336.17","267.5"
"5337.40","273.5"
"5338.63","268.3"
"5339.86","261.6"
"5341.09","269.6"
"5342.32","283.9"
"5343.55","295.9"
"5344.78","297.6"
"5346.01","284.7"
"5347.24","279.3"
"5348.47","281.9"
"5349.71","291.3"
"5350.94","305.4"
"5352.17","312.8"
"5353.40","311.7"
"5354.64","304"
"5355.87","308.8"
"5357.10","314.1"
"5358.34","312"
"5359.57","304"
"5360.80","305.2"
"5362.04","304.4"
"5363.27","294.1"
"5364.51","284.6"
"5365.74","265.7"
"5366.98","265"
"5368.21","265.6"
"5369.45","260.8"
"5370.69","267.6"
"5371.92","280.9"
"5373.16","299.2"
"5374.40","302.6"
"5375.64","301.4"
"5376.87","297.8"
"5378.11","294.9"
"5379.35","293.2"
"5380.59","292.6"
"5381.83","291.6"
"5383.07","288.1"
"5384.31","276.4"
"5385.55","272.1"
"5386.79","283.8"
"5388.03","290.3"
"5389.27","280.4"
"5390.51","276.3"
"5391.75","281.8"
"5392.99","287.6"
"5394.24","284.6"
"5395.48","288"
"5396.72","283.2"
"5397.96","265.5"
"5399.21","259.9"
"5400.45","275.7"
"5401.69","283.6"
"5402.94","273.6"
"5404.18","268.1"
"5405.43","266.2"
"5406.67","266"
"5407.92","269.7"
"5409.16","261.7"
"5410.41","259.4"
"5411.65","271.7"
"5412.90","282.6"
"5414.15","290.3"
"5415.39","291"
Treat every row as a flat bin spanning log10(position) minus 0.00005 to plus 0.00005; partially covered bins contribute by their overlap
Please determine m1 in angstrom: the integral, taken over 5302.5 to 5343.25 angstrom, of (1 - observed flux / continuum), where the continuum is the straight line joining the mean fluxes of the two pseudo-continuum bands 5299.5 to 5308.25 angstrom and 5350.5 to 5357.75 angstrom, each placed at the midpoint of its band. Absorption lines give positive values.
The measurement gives 2.40 angstrom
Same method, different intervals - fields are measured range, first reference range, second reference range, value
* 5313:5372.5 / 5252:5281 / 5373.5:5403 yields -1.71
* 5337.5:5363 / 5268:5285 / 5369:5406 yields -1.76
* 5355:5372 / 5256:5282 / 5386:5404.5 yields -0.92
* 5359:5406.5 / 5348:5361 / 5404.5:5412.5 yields 0.28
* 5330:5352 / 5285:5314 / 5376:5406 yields 0.55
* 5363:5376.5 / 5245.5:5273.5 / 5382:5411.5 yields -0.40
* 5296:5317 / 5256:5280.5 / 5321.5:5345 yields -2.01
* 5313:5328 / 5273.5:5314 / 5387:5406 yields 0.18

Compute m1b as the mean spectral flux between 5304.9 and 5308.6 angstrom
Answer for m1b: 299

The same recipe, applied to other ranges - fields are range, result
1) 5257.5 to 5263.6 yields 267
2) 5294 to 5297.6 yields 280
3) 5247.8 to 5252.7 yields 268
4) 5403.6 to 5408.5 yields 267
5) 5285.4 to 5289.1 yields 294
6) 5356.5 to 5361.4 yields 309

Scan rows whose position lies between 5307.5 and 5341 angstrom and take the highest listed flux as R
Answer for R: 308.9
